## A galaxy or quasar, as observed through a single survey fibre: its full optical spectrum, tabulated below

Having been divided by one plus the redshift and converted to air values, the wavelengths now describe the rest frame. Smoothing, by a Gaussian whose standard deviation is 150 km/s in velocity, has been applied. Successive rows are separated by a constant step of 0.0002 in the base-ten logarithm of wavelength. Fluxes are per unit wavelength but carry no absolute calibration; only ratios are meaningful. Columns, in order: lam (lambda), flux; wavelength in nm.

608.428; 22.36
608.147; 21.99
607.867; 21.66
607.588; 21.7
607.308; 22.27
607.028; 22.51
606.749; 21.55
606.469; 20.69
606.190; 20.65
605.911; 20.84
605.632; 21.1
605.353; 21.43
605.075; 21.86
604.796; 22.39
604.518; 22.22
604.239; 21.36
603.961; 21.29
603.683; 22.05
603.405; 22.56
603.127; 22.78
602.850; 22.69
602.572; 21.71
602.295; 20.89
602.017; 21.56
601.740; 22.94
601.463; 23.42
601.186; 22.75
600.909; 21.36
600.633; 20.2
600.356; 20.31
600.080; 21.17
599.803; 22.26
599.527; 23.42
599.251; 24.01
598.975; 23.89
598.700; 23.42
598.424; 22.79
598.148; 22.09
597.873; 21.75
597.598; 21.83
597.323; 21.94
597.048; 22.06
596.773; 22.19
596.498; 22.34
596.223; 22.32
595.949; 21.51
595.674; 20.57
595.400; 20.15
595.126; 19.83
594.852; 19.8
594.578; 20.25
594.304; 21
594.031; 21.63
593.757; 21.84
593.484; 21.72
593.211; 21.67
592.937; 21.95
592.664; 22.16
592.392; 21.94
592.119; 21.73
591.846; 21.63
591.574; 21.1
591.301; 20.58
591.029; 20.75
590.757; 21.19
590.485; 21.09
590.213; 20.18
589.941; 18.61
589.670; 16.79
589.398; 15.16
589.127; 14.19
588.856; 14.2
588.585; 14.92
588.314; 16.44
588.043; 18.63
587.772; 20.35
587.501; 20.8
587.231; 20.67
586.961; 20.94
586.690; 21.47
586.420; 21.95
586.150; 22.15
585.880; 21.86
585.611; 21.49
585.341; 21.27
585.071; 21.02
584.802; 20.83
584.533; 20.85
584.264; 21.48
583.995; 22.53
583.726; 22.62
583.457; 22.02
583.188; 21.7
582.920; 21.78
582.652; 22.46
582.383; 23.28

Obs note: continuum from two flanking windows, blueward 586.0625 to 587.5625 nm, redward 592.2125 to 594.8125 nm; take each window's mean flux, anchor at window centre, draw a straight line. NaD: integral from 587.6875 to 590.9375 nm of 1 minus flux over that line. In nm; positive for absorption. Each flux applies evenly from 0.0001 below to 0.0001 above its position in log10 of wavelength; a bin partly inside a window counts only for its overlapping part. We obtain 0.57 nm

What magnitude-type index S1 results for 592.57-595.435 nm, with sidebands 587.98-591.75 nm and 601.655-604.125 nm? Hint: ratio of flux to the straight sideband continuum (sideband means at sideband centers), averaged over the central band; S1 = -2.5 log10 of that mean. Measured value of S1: -0.093 mag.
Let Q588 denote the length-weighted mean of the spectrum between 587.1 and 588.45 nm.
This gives 19.4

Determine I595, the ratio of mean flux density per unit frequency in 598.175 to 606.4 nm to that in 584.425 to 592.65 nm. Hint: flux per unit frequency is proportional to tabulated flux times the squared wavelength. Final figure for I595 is 1.2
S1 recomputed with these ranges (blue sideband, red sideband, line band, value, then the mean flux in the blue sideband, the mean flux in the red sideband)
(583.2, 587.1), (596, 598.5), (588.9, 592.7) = 0.12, 21.6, 22.1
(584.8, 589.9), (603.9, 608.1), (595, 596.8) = -0.05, 19.2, 21.6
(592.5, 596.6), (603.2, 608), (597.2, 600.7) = -0.04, 21.2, 21.7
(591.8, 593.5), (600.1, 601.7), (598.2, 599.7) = -0.08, 21.8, 21.7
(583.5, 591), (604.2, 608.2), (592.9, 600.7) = -0.05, 19.8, 21.6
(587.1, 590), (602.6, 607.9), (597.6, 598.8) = -0.13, 17.3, 21.8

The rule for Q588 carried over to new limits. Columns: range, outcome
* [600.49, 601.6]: 21.9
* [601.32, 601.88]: 23.2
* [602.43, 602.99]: 22.2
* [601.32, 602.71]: 22.1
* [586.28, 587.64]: 21.2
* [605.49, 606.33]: 20.9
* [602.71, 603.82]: 22.5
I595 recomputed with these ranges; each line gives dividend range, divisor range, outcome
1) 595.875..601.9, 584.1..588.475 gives 1.12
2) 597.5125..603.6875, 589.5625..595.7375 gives 1.10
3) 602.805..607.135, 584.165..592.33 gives 1.16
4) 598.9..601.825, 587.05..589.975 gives 1.34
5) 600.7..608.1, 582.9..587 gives 1.08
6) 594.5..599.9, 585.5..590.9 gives 1.18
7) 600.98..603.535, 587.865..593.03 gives 1.22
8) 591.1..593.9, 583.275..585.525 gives 1.03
